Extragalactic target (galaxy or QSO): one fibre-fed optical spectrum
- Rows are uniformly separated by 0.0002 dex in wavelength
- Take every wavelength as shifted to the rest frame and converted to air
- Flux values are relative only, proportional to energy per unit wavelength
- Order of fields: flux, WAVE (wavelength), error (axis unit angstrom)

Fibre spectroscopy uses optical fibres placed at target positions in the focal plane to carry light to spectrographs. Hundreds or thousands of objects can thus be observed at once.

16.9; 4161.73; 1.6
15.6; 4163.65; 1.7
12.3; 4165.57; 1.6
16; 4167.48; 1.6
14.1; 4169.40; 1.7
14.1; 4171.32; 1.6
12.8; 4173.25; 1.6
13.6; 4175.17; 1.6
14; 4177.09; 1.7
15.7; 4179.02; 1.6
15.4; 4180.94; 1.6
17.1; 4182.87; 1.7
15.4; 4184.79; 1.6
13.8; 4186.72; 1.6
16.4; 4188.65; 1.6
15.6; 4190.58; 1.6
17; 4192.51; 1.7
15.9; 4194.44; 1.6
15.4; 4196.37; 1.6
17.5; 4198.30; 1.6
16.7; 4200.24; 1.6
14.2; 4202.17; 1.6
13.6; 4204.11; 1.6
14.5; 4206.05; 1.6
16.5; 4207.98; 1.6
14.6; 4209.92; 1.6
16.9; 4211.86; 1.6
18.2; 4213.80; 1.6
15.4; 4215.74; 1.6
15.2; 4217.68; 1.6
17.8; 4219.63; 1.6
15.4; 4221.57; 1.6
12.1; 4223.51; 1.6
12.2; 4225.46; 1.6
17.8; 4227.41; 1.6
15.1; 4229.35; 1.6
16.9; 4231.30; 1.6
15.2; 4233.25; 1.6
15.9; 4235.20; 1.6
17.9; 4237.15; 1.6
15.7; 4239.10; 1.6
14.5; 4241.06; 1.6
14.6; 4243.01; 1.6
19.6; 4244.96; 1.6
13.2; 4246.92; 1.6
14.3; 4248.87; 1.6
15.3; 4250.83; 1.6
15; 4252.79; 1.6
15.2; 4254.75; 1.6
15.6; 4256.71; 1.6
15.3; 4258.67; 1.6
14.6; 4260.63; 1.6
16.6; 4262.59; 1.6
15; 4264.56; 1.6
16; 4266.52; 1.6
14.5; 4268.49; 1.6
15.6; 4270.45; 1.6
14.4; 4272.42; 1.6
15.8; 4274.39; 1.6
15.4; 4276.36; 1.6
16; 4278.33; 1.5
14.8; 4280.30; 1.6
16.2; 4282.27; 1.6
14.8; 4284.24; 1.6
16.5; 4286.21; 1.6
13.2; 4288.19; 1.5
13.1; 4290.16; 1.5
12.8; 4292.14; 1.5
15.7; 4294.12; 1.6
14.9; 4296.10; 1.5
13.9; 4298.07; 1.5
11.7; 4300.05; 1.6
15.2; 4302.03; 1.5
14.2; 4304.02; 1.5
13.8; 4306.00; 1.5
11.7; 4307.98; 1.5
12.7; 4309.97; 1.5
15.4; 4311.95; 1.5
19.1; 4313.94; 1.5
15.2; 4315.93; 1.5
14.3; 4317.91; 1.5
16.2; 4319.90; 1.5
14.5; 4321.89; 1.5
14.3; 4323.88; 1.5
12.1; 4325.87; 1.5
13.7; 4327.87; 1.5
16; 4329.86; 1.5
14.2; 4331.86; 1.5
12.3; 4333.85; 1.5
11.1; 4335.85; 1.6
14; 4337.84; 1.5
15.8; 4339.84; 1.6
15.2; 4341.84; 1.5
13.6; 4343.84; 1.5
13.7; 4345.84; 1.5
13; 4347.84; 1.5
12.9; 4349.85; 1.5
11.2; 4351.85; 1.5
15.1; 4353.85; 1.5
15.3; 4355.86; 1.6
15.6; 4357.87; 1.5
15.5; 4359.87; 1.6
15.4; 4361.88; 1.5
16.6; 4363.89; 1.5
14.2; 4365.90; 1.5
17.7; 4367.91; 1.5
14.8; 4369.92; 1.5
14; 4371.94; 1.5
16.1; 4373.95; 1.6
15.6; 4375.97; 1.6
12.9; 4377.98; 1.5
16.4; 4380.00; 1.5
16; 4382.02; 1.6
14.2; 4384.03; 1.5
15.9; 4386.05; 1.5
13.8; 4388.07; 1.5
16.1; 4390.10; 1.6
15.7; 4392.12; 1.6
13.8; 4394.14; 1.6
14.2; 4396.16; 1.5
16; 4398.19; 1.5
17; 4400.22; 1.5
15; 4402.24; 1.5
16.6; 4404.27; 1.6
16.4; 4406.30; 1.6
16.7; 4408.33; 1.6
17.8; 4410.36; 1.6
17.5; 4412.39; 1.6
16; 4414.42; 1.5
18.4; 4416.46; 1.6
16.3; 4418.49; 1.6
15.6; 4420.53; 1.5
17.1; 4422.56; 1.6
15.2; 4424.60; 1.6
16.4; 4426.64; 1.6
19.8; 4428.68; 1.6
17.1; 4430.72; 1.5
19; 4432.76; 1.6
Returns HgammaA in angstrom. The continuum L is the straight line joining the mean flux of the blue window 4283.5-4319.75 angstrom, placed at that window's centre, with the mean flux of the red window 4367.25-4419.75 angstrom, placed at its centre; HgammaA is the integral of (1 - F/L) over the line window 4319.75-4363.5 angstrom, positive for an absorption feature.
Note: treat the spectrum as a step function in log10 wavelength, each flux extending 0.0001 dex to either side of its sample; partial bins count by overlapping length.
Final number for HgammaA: 2.57 angstrom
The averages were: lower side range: 14.4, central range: 14.1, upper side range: 15.8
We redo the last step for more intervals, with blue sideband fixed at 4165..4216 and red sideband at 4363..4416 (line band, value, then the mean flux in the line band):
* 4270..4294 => 0.91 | 14.9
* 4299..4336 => 3.31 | 14.2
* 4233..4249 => -0.36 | 15.8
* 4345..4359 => 1.58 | 13.8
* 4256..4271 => 0.05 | 15.4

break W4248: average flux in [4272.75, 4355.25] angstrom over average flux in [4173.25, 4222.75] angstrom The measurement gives 0.92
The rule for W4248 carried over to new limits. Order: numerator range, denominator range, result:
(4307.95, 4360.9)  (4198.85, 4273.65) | 0.92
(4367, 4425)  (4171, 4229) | 1.03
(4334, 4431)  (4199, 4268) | 0.99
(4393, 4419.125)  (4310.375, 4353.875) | 1.15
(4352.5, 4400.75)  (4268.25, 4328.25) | 1.05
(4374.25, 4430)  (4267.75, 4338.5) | 1.11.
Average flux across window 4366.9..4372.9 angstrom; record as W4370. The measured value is 15.5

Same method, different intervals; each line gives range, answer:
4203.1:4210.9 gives 14.8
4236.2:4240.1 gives 16.8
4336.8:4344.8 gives 14.6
